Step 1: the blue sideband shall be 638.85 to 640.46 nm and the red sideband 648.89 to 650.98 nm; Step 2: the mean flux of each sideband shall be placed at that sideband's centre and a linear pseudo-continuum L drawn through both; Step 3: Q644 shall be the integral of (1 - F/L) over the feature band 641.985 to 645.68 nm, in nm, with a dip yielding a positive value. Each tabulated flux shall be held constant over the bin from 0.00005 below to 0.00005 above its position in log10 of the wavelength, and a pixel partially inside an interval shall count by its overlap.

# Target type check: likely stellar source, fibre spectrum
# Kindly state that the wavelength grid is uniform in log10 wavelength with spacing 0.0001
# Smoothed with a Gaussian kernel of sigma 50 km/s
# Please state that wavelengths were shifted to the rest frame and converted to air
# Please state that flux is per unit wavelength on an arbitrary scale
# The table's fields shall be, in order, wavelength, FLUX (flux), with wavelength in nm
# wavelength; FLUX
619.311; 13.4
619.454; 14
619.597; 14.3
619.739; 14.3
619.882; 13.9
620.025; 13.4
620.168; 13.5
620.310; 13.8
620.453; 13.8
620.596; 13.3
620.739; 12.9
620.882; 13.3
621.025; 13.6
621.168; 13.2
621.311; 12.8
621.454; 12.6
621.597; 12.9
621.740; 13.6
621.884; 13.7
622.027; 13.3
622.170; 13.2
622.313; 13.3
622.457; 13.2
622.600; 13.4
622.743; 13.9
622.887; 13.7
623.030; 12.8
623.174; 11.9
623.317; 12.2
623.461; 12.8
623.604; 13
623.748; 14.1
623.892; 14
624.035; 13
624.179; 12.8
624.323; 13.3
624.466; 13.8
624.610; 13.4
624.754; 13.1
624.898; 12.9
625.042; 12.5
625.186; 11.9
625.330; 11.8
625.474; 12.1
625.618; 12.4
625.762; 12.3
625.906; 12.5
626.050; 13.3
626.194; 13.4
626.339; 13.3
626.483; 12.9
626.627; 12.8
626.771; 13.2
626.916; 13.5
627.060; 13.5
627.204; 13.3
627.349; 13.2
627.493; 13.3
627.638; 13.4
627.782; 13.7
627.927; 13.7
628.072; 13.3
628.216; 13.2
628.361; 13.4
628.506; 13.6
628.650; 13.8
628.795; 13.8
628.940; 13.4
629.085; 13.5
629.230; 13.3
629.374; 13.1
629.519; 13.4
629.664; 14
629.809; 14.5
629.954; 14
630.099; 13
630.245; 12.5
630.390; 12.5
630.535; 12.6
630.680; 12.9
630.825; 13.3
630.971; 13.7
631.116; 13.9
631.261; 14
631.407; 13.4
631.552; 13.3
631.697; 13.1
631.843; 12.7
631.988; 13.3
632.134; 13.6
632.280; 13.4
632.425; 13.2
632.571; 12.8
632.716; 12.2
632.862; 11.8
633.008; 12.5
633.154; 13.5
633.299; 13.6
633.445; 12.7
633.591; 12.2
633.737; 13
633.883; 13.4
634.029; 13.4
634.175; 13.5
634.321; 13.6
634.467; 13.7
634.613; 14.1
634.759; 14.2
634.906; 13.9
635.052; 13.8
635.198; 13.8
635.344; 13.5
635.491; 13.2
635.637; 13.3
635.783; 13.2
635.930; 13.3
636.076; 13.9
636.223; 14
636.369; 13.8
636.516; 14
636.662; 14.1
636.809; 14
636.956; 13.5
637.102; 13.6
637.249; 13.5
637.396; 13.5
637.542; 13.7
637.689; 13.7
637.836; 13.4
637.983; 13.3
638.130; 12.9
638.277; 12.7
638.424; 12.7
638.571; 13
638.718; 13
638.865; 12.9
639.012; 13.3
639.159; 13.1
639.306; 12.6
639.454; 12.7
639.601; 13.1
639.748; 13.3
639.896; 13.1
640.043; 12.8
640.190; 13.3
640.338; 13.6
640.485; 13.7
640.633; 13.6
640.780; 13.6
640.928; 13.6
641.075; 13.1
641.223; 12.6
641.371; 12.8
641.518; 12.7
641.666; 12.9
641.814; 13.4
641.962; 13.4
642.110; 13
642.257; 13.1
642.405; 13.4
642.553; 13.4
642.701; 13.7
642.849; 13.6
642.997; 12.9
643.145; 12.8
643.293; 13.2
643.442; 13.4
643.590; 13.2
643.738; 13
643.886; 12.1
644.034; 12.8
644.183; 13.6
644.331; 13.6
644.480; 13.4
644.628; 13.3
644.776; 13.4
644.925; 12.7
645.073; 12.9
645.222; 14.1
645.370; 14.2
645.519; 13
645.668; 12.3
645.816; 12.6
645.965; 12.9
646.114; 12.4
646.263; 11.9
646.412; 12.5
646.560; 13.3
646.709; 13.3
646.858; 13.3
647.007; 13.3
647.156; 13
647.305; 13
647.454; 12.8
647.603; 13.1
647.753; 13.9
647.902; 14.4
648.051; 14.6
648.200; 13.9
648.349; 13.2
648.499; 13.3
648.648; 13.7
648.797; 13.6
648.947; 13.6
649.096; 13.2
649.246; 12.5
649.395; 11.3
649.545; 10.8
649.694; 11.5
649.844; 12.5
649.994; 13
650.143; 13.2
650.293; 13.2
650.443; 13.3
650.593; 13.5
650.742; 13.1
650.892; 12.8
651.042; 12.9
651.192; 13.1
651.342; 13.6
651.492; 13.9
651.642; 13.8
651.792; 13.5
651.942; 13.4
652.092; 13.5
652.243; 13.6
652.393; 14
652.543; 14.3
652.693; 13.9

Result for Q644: -0.08 nm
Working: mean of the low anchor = 13.1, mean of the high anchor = 12.7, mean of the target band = 13.2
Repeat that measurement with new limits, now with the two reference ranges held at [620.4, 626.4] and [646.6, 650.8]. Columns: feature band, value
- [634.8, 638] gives -0.14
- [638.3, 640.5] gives 0.01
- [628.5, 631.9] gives -0.08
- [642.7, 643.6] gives -0.01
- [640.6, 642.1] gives -0.01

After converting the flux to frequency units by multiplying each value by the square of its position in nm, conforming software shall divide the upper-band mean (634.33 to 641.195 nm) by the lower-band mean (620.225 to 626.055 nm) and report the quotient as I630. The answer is 1.1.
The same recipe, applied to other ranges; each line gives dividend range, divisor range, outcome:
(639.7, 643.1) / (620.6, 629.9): 1.06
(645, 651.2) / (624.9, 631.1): 1.06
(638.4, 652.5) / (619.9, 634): 1.06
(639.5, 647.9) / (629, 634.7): 1.03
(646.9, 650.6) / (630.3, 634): 1.05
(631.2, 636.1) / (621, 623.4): 1.05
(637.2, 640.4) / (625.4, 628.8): 1.03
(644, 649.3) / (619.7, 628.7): 1.08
